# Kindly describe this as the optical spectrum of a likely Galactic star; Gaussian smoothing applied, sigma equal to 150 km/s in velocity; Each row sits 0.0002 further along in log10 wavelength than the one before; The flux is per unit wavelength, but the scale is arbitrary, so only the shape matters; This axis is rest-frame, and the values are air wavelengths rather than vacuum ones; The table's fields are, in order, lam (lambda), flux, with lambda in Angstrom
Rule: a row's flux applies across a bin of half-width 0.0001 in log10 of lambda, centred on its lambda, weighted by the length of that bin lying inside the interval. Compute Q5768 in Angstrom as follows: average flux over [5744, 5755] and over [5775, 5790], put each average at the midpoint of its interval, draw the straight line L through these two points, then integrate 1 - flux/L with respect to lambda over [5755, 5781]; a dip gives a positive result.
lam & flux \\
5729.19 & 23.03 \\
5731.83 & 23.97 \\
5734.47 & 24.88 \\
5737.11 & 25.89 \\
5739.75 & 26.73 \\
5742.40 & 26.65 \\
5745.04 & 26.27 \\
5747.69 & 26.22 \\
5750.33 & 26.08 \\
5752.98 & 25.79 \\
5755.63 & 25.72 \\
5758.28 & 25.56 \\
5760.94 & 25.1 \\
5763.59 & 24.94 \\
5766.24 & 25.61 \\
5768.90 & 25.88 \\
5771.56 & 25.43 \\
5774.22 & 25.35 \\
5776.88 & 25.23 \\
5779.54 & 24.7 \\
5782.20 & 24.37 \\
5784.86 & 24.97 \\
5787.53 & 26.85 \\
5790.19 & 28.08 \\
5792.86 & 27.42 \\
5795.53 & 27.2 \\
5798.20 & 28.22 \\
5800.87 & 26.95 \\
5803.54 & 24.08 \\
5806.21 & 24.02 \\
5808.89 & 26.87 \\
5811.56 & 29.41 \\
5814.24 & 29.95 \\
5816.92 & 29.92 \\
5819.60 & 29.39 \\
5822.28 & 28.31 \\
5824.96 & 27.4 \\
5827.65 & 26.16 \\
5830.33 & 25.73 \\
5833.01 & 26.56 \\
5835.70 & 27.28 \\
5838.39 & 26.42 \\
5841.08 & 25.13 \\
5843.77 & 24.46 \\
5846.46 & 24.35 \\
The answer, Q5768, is 0.39 Angstrom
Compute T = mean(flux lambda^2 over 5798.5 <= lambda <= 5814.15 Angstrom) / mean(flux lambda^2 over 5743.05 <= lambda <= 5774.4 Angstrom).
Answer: 1.06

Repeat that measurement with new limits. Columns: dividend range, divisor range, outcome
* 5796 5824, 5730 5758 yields 1.10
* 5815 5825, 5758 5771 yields 1.16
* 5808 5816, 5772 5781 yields 1.17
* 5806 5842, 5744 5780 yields 1.10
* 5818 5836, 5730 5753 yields 1.09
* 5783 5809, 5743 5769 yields 1.04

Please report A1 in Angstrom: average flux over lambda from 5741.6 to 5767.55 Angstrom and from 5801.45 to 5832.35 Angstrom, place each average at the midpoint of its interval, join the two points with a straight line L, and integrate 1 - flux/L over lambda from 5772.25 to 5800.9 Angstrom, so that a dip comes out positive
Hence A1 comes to 0.4 Angstrom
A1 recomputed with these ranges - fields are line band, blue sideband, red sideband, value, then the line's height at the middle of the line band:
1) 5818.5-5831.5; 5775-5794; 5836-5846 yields -0.9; 25.6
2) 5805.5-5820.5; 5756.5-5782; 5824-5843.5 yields -1.4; 25.9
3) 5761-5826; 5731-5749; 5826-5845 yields -1.8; 25.9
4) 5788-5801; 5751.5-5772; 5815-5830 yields -0.3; 26.9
